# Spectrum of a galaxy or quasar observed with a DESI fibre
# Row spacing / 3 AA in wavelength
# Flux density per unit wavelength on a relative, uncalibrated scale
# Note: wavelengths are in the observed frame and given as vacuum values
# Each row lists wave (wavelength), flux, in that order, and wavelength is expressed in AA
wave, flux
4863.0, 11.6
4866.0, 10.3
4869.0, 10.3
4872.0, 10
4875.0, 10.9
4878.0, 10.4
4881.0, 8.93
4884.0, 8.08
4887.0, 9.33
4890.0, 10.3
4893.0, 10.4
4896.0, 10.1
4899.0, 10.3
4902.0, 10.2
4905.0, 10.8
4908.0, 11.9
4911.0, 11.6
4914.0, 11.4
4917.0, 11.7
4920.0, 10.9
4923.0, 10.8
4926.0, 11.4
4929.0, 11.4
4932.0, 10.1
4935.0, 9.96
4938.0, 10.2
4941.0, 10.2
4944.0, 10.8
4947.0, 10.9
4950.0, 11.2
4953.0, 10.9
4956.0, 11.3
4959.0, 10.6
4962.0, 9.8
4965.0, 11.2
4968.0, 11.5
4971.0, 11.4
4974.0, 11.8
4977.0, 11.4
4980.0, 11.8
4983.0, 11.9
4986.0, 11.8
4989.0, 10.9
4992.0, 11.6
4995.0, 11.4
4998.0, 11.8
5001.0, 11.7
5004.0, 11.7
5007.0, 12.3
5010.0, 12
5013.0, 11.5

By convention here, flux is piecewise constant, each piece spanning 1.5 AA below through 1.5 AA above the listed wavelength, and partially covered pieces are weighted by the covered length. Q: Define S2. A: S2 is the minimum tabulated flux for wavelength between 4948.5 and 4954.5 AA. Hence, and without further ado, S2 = 10.9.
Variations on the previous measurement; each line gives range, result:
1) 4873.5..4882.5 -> 8.93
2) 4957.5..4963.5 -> 9.8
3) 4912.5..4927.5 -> 10.8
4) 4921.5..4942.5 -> 9.96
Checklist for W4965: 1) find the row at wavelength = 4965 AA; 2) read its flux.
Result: 11.2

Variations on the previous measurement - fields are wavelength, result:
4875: 10.9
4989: 10.9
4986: 11.8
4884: 8.08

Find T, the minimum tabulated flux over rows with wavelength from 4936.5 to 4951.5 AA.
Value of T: 10.2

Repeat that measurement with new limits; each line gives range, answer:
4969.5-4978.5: 11.4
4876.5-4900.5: 8.08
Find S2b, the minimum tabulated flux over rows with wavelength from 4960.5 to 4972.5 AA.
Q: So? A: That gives 9.8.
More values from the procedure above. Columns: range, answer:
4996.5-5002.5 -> 11.7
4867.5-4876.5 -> 10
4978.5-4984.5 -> 11.8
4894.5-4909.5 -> 10.1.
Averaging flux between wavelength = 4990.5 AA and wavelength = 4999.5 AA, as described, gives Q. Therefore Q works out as 11.6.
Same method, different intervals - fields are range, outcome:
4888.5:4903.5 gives 10.3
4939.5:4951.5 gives 10.8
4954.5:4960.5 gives 11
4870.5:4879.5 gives 10.4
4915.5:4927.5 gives 11.2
